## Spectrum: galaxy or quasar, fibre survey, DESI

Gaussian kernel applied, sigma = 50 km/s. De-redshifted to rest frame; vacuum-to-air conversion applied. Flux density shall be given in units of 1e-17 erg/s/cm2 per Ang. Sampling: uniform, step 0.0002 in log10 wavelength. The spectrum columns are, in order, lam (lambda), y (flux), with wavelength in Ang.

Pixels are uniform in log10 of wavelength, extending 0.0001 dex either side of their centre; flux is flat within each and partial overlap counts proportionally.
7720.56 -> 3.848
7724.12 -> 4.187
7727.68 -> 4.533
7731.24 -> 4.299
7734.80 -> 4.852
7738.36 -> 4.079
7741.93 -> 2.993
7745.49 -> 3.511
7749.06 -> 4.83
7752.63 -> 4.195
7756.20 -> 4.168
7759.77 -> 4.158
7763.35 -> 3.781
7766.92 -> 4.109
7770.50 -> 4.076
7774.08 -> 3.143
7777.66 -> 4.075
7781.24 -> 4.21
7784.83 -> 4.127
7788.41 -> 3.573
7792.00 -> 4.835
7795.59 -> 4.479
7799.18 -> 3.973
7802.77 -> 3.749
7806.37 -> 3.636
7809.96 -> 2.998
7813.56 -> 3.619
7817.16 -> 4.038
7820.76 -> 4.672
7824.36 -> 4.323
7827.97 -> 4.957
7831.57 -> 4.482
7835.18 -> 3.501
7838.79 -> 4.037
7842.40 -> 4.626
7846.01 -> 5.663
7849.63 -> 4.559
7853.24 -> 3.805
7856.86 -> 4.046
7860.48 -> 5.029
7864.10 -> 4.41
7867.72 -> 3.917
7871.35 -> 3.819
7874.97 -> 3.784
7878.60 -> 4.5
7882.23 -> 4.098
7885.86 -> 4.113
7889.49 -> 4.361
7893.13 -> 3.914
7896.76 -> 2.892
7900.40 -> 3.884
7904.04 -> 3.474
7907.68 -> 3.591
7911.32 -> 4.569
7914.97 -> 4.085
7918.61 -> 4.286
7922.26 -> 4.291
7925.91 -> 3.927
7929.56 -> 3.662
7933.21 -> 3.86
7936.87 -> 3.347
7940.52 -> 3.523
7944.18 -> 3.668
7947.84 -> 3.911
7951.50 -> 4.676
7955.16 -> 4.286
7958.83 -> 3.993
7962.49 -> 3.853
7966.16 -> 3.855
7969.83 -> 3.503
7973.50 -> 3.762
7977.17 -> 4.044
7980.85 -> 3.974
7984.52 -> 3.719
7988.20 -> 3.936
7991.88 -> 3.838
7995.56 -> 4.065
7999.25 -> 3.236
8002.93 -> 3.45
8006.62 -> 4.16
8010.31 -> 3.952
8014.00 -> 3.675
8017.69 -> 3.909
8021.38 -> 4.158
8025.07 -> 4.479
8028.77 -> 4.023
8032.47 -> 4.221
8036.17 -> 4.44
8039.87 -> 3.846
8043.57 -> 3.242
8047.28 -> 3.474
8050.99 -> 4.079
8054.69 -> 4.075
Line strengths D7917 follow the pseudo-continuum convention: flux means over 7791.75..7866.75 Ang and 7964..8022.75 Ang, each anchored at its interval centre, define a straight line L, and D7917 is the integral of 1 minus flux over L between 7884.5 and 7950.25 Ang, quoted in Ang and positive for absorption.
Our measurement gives 2.6 Ang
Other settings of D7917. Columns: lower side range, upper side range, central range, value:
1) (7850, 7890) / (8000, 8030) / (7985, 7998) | 0.3 Ang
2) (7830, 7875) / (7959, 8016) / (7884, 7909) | 2.4 Ang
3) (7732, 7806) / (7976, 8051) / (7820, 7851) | -4.1 Ang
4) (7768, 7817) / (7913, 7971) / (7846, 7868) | -3.0 Ang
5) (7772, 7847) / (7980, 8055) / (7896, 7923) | 0.7 Ang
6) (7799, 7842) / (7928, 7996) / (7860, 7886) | -1.4 Ang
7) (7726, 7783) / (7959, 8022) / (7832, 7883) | -4.1 Ang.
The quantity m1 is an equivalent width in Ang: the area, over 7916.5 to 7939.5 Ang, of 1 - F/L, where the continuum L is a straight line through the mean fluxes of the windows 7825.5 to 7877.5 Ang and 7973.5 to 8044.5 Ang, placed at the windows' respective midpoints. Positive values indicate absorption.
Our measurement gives 1.4 Ang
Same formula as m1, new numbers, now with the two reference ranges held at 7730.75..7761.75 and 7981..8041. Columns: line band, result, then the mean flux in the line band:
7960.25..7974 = 0.8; 3.75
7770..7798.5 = 0.2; 4.06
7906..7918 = -0.3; 4.11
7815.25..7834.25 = -1.8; 4.44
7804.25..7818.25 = 1.8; 3.55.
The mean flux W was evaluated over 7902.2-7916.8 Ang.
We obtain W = 3.93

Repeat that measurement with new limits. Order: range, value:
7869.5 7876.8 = 3.8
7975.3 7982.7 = 4.01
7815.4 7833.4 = 4.49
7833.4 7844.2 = 4.06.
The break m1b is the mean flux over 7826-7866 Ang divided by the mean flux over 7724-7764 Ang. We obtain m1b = 1.08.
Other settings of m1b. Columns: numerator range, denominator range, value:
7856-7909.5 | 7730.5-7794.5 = 0.98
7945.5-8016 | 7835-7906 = 0.94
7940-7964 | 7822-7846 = 0.91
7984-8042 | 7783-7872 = 0.94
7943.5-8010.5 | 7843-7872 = 0.88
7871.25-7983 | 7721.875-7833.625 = 0.96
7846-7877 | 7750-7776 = 1.07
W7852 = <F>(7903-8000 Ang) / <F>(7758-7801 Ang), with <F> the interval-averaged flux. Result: 0.96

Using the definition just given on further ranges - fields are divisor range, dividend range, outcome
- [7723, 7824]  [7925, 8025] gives 0.96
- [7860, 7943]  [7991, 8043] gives 1.00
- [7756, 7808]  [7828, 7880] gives 1.08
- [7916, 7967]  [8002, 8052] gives 1.00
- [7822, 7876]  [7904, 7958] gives 0.91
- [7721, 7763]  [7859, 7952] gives 0.96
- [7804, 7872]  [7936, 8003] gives 0.91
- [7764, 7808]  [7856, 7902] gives 1.02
